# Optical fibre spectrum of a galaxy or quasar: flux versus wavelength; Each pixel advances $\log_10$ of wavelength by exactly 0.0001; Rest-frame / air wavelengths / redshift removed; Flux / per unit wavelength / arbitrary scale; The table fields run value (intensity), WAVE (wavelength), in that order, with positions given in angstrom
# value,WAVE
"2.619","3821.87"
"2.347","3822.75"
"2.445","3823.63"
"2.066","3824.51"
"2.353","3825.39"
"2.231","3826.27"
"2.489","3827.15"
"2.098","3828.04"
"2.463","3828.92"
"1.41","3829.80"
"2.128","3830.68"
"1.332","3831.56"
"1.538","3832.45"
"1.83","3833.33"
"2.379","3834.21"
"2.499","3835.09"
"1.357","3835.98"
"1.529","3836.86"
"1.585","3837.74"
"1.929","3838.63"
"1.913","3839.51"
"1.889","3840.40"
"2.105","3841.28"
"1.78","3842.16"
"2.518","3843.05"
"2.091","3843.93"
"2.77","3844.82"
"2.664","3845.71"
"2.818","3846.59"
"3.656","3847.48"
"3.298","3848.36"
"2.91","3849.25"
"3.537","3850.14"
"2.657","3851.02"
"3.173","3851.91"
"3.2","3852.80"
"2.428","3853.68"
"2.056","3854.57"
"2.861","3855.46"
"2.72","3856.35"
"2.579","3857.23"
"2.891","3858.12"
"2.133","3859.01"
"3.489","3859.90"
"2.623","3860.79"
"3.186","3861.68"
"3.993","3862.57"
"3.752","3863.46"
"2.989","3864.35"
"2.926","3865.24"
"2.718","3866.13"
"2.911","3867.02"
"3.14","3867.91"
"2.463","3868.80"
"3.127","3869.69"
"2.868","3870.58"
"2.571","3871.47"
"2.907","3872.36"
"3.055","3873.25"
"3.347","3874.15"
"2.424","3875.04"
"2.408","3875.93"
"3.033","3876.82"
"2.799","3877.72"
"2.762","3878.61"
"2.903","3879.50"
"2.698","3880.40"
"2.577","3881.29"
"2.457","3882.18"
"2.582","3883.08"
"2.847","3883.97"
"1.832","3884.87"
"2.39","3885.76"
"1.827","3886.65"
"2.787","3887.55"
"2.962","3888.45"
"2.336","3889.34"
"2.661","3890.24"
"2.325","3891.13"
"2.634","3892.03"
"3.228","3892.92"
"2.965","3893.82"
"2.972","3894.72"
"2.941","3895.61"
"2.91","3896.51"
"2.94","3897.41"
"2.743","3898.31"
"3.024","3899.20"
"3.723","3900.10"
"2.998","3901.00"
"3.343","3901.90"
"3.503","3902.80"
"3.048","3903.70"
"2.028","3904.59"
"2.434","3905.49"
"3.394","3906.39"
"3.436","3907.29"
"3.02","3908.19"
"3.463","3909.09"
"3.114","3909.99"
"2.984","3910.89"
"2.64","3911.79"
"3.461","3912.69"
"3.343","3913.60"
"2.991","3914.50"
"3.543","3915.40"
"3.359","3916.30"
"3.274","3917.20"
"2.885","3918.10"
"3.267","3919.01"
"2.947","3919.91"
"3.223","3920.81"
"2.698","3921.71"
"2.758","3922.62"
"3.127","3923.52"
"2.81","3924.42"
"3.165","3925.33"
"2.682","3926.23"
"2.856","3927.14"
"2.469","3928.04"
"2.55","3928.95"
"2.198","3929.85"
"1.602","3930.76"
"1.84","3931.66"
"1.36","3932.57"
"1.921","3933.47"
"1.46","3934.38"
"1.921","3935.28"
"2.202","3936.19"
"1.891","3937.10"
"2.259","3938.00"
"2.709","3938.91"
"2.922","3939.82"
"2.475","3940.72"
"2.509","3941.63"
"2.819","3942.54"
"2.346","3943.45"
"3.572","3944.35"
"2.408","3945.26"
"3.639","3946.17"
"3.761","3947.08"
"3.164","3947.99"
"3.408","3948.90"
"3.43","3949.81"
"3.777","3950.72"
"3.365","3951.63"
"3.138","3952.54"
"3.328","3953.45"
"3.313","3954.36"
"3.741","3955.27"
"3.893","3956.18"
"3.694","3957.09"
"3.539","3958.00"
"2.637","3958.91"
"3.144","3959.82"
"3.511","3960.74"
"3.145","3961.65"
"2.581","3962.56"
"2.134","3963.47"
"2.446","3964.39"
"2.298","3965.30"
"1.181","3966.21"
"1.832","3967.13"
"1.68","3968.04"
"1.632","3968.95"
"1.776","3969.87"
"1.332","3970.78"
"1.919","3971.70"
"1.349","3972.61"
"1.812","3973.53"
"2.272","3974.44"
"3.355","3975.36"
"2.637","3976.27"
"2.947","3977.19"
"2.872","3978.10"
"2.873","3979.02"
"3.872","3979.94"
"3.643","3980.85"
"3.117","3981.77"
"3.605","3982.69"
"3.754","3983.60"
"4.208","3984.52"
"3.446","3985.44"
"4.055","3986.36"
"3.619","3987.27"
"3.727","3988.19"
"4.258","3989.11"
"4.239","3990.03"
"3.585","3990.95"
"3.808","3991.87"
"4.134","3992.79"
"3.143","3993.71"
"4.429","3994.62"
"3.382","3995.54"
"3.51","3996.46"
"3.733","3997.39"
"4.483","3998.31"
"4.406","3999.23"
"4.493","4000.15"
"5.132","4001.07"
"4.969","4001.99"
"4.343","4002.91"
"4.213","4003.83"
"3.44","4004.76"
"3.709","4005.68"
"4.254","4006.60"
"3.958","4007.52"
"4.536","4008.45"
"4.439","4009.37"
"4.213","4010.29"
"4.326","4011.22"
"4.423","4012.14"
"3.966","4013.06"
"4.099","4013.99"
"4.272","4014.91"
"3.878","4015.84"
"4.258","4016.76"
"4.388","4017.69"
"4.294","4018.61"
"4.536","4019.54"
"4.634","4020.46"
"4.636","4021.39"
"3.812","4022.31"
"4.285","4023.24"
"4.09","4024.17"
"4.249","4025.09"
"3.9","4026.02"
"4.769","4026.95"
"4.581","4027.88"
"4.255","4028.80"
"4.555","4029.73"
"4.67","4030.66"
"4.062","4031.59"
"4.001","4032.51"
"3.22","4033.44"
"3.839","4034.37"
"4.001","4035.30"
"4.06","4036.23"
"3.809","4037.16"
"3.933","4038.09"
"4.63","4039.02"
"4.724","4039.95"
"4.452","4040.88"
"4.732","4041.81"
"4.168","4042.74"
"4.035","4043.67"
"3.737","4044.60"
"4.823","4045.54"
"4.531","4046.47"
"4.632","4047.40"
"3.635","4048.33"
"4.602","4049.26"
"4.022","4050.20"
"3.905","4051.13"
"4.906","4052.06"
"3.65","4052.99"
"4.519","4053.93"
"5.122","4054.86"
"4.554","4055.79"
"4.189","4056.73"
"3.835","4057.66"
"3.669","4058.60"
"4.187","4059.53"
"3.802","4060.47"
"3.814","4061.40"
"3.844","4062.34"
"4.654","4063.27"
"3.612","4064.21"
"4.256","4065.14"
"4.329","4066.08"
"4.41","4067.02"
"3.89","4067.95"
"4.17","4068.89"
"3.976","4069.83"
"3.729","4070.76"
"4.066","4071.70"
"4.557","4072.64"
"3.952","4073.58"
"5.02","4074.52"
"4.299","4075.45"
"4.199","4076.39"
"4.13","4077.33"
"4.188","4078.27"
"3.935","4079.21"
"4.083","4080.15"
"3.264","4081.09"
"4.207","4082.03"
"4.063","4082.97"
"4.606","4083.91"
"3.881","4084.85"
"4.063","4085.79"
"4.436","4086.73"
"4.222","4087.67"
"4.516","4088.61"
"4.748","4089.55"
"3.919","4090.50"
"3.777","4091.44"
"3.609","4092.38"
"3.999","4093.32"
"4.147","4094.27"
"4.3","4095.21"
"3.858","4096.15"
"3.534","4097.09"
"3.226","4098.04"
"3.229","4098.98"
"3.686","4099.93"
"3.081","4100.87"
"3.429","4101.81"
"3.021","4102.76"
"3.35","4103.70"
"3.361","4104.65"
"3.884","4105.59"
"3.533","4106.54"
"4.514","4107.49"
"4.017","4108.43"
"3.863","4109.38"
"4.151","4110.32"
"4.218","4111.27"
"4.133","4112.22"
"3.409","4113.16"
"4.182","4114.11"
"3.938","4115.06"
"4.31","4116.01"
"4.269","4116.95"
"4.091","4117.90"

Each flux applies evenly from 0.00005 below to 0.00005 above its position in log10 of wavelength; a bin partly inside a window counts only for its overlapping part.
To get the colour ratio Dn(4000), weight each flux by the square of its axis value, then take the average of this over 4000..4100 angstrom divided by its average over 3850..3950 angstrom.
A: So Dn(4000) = 1.60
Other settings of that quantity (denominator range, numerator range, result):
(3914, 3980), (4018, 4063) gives 1.64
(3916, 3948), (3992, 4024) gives 1.66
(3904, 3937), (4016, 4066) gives 1.65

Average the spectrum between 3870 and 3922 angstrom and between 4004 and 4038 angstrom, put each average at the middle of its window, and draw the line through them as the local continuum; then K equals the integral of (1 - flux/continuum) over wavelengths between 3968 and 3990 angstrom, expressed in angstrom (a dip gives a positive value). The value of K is 4.7 angstrom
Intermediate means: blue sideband 2.9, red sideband 4.18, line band 2.96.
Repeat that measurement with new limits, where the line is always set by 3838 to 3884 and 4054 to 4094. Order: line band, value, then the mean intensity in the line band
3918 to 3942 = 5.55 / 2.46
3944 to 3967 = 1.79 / 3.11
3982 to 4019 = -4.07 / 4.07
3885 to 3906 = 1.34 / 2.8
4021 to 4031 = -1.32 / 4.34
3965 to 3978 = 5.46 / 2.02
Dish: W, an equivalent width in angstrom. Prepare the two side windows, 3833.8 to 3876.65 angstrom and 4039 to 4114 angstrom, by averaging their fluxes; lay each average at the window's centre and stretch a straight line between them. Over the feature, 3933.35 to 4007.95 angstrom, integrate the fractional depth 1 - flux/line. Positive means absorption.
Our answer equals 5.7 angstrom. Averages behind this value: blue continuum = 2.69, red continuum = 4.06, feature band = 3.16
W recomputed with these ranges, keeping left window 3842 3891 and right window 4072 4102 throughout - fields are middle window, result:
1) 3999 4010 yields -2.4 angstrom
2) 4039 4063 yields -2.8 angstrom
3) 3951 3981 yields 5.8 angstrom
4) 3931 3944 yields 4.1 angstrom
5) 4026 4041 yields -2.0 angstrom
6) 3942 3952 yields 0.0 angstrom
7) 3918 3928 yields 0.5 angstrom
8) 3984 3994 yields -1.1 angstrom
